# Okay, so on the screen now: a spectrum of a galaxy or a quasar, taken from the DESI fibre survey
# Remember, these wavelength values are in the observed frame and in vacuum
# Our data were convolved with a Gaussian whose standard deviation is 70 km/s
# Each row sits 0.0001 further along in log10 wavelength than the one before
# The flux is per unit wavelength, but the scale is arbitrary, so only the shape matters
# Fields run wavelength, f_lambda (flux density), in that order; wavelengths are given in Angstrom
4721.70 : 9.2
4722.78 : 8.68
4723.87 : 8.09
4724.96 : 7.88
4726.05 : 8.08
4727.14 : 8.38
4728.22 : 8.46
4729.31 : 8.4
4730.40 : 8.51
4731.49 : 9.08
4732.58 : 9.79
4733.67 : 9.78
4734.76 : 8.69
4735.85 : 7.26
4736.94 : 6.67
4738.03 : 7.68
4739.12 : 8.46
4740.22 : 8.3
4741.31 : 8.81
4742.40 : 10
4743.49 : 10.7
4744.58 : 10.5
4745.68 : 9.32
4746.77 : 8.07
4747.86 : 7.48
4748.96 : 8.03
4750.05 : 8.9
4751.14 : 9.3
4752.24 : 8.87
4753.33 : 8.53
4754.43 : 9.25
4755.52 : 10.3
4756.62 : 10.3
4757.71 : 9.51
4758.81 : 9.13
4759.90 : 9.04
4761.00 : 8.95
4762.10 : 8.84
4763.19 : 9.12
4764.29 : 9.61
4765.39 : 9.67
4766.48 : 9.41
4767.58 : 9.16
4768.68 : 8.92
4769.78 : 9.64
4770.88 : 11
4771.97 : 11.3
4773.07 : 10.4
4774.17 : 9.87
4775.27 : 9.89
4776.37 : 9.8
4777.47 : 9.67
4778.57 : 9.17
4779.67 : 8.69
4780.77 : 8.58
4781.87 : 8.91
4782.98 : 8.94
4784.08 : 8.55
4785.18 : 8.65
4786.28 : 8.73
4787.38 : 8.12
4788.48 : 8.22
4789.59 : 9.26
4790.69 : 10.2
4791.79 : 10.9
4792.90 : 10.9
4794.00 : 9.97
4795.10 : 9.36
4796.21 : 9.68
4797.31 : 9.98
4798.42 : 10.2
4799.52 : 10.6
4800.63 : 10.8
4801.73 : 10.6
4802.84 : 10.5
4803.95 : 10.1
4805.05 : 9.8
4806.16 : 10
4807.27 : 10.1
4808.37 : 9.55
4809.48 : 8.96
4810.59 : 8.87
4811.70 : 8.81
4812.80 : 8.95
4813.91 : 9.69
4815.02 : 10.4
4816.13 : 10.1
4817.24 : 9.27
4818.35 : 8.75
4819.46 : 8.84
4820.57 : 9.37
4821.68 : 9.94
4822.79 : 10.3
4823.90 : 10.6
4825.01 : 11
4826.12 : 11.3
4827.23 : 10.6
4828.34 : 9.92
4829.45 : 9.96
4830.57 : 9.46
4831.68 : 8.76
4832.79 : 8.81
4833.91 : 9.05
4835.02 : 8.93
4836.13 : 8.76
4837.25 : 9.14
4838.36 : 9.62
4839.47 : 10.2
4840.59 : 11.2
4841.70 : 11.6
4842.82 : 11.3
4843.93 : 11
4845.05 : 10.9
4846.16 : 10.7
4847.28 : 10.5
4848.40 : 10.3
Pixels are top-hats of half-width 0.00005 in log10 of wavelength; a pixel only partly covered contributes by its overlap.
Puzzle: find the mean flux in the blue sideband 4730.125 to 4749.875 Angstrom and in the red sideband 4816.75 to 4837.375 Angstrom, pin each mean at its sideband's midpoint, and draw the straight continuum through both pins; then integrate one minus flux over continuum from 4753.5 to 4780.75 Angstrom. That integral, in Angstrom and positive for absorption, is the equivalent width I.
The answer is -1.7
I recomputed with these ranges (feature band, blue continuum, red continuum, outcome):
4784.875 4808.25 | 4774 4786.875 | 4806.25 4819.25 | -1.5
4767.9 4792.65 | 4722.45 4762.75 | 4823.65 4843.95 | -0.3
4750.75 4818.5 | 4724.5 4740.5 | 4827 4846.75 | -2.9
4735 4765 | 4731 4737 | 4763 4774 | 1.0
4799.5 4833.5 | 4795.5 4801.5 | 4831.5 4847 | 1.1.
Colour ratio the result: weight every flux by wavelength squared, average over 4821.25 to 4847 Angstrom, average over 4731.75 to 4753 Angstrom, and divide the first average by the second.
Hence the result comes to 1.2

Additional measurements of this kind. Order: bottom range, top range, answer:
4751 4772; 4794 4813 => 1.06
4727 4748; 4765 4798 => 1.11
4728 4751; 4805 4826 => 1.15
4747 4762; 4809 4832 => 1.11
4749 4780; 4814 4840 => 1.05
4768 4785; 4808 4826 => 1.03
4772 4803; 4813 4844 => 1.05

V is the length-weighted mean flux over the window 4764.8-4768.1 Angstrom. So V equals 9.42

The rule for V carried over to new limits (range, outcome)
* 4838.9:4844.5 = 11.1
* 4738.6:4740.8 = 8.36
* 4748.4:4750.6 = 8.47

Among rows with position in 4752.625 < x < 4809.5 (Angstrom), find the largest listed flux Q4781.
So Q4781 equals 11.3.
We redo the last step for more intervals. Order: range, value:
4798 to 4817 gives 10.8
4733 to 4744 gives 10.7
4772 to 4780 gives 10.4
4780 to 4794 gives 10.9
